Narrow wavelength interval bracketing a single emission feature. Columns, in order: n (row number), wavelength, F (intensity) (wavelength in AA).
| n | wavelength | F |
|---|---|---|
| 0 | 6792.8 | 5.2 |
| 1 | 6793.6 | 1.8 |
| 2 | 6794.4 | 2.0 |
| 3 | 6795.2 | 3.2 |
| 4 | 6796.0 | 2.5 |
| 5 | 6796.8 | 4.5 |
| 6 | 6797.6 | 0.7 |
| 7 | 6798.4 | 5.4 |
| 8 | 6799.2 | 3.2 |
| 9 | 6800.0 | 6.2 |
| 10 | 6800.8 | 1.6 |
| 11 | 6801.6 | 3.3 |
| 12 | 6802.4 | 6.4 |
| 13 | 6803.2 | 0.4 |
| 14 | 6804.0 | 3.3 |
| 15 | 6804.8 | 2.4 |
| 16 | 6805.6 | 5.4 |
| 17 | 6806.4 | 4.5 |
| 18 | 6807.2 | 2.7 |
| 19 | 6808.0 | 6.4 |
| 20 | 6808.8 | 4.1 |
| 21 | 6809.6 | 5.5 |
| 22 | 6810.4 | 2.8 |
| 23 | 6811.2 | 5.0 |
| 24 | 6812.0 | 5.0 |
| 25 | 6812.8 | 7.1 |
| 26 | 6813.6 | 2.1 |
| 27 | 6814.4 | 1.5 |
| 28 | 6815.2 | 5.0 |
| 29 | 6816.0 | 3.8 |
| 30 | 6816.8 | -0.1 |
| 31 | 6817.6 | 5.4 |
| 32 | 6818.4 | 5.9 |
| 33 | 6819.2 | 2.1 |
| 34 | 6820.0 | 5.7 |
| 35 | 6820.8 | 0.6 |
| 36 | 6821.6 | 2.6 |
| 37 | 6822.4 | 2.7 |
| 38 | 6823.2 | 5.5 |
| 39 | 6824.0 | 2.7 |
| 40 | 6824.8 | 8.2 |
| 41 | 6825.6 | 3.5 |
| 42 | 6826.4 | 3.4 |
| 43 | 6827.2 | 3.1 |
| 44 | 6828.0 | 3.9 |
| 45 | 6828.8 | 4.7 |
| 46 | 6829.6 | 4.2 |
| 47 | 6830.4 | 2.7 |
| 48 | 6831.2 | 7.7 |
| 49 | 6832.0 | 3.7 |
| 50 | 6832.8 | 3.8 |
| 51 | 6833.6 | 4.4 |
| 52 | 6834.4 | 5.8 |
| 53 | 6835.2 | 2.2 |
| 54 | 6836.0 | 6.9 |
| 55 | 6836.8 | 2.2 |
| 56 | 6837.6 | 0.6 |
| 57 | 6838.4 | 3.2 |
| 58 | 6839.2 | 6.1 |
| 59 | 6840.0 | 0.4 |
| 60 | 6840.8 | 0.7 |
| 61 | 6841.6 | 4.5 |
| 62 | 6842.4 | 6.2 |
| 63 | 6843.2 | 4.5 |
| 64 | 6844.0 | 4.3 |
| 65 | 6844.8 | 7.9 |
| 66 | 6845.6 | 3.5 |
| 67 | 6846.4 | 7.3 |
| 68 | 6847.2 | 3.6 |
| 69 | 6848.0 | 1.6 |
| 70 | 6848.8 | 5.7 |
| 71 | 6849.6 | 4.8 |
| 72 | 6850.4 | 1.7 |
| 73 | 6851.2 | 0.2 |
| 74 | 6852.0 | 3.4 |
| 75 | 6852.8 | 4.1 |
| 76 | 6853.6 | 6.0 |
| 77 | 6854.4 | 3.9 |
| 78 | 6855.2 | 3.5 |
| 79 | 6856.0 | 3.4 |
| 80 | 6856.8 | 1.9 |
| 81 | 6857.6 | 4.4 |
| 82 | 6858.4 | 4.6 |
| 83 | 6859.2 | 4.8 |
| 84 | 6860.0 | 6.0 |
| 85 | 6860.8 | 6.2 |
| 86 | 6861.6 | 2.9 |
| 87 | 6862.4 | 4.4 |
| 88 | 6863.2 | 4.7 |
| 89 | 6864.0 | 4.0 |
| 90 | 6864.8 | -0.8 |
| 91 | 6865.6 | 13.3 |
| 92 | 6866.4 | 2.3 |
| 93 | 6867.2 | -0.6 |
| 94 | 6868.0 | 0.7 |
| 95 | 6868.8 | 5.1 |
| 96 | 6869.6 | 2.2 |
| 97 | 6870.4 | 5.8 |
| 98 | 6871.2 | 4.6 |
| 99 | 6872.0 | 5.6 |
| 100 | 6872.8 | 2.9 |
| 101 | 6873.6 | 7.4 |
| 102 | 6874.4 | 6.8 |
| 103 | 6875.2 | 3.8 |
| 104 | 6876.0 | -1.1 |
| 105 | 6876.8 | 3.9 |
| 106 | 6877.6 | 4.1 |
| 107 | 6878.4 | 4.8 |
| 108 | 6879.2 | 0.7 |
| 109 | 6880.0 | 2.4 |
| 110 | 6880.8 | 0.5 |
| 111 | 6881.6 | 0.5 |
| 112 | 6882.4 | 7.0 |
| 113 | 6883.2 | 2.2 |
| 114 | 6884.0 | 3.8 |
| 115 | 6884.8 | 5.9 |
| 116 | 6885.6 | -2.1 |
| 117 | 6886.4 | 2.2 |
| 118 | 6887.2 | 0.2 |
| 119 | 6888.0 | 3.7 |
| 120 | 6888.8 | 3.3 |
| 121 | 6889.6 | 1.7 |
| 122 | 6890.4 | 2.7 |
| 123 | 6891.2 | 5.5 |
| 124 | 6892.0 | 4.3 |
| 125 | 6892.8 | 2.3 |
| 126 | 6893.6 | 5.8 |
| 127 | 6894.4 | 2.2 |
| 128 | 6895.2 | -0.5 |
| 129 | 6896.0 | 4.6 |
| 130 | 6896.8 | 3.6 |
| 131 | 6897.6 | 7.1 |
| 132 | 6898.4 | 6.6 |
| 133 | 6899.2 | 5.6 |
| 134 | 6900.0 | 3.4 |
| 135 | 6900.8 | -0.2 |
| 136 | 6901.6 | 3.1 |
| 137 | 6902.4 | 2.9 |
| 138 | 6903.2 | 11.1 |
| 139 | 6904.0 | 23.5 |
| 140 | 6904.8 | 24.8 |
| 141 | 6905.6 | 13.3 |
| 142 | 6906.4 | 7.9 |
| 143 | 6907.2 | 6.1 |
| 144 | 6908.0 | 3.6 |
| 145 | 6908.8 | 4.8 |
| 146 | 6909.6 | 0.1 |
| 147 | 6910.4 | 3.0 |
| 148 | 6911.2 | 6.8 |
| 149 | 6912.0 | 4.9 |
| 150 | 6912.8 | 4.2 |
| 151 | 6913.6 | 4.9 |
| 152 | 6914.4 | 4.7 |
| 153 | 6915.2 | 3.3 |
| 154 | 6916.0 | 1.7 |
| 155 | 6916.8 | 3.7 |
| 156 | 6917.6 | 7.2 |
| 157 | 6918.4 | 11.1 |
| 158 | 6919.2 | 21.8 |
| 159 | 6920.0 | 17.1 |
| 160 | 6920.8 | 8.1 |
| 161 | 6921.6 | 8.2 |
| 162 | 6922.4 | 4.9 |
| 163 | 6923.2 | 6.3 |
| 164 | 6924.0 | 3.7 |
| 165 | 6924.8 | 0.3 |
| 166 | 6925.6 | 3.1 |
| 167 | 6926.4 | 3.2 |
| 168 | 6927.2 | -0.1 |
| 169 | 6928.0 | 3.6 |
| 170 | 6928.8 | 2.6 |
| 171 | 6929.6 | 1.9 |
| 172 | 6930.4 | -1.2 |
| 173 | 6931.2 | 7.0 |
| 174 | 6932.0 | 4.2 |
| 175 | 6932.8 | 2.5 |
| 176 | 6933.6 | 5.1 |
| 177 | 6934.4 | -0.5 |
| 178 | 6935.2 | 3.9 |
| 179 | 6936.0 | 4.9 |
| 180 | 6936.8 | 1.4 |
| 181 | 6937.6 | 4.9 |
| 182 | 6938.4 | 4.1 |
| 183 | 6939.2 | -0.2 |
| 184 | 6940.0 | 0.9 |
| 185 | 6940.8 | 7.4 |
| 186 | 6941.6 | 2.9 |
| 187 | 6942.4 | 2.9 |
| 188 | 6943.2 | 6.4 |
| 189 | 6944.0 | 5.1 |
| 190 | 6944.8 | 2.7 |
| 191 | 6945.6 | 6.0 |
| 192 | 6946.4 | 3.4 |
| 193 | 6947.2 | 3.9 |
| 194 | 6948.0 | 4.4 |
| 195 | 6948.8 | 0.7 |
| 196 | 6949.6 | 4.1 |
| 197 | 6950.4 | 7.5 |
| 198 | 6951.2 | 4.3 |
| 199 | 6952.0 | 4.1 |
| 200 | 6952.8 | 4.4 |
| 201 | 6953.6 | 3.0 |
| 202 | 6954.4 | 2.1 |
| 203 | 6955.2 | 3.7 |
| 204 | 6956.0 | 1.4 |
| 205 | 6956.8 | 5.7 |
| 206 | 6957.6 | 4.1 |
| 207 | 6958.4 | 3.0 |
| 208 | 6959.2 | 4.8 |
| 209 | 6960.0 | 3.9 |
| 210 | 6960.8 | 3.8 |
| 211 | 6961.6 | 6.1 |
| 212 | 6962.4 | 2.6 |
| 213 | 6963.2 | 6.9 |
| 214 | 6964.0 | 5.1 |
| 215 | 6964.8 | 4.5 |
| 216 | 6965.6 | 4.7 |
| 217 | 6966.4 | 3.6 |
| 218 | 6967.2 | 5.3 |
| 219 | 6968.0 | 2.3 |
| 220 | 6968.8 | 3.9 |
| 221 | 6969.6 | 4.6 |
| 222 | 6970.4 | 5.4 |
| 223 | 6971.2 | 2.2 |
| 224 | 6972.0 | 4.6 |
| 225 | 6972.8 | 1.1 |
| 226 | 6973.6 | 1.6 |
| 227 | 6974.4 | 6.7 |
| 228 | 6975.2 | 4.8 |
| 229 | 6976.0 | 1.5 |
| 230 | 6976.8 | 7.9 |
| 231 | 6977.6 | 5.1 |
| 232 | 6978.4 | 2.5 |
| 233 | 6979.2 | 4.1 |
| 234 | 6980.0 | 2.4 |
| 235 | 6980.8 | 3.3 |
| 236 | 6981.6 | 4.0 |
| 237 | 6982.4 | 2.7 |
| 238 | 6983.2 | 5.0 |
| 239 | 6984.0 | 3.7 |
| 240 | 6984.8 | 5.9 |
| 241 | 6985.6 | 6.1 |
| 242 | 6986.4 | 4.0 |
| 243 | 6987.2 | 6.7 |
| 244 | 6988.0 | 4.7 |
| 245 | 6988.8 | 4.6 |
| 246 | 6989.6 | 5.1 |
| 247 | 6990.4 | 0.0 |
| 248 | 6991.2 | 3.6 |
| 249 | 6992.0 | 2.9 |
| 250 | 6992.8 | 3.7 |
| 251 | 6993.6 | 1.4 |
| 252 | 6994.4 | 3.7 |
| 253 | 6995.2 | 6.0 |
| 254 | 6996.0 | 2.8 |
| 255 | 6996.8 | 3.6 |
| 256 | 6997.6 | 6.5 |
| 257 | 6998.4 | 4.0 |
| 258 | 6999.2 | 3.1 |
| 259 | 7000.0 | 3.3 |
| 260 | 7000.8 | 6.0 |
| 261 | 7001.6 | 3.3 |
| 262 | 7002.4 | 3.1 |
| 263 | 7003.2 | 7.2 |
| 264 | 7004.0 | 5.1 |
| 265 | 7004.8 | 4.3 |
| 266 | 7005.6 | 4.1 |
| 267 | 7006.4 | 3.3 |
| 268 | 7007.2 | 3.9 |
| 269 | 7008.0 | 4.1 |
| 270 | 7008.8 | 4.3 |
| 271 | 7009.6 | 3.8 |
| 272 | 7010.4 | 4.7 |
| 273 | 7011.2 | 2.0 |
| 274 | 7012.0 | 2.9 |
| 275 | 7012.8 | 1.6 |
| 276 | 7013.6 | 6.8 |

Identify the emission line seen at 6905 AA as [S II] 6716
